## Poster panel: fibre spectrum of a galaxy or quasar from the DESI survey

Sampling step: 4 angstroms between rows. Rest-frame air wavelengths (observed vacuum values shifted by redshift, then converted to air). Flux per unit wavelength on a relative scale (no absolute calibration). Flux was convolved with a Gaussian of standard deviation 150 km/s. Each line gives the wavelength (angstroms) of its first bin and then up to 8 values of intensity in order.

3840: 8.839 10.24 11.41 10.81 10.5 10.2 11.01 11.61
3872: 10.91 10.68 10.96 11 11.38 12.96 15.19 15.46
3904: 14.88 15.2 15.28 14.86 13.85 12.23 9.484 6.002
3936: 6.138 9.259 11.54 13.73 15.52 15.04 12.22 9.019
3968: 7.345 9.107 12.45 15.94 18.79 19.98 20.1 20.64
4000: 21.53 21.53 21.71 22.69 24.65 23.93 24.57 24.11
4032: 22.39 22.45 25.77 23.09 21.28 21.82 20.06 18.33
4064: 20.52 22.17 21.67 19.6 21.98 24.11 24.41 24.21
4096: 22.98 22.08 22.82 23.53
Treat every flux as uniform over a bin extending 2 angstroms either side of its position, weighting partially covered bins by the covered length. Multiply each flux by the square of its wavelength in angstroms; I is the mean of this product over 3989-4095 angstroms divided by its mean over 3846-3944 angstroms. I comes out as 2.0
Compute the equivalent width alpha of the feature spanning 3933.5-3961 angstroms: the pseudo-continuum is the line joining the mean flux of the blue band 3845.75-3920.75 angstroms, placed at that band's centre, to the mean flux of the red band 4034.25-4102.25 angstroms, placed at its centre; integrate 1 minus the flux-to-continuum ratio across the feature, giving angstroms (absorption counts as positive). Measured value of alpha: 7.1 angstroms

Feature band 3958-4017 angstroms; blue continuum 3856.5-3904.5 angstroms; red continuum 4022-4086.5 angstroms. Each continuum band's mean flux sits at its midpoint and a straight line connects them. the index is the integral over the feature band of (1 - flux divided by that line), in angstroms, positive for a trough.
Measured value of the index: 4.6 angstroms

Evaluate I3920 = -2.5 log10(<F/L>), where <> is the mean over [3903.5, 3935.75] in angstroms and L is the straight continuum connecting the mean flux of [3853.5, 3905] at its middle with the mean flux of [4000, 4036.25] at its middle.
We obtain 0.22 mag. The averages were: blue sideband 12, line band 12.3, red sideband 23.1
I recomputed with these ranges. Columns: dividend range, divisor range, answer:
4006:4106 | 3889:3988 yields 1.88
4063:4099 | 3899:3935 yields 1.91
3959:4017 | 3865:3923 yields 1.37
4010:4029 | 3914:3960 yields 2.15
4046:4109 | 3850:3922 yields 1.92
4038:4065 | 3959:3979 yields 2.20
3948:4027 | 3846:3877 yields 1.74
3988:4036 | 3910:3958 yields 1.96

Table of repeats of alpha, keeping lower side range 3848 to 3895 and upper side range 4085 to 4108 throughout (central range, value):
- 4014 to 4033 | -4.5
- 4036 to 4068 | -1.1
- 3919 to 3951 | 9.4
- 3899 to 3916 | -2.6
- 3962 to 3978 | 6.8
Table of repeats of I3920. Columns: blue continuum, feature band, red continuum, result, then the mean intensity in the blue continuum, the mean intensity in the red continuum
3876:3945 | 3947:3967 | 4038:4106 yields 0.166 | 12.1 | 22.2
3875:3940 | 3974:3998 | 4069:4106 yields -0.075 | 12.2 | 22.6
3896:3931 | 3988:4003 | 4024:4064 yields -0.090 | 13.8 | 22.2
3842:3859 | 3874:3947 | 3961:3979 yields -0.164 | 10.7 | 9.99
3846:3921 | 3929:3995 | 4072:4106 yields 0.290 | 12.5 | 22.7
